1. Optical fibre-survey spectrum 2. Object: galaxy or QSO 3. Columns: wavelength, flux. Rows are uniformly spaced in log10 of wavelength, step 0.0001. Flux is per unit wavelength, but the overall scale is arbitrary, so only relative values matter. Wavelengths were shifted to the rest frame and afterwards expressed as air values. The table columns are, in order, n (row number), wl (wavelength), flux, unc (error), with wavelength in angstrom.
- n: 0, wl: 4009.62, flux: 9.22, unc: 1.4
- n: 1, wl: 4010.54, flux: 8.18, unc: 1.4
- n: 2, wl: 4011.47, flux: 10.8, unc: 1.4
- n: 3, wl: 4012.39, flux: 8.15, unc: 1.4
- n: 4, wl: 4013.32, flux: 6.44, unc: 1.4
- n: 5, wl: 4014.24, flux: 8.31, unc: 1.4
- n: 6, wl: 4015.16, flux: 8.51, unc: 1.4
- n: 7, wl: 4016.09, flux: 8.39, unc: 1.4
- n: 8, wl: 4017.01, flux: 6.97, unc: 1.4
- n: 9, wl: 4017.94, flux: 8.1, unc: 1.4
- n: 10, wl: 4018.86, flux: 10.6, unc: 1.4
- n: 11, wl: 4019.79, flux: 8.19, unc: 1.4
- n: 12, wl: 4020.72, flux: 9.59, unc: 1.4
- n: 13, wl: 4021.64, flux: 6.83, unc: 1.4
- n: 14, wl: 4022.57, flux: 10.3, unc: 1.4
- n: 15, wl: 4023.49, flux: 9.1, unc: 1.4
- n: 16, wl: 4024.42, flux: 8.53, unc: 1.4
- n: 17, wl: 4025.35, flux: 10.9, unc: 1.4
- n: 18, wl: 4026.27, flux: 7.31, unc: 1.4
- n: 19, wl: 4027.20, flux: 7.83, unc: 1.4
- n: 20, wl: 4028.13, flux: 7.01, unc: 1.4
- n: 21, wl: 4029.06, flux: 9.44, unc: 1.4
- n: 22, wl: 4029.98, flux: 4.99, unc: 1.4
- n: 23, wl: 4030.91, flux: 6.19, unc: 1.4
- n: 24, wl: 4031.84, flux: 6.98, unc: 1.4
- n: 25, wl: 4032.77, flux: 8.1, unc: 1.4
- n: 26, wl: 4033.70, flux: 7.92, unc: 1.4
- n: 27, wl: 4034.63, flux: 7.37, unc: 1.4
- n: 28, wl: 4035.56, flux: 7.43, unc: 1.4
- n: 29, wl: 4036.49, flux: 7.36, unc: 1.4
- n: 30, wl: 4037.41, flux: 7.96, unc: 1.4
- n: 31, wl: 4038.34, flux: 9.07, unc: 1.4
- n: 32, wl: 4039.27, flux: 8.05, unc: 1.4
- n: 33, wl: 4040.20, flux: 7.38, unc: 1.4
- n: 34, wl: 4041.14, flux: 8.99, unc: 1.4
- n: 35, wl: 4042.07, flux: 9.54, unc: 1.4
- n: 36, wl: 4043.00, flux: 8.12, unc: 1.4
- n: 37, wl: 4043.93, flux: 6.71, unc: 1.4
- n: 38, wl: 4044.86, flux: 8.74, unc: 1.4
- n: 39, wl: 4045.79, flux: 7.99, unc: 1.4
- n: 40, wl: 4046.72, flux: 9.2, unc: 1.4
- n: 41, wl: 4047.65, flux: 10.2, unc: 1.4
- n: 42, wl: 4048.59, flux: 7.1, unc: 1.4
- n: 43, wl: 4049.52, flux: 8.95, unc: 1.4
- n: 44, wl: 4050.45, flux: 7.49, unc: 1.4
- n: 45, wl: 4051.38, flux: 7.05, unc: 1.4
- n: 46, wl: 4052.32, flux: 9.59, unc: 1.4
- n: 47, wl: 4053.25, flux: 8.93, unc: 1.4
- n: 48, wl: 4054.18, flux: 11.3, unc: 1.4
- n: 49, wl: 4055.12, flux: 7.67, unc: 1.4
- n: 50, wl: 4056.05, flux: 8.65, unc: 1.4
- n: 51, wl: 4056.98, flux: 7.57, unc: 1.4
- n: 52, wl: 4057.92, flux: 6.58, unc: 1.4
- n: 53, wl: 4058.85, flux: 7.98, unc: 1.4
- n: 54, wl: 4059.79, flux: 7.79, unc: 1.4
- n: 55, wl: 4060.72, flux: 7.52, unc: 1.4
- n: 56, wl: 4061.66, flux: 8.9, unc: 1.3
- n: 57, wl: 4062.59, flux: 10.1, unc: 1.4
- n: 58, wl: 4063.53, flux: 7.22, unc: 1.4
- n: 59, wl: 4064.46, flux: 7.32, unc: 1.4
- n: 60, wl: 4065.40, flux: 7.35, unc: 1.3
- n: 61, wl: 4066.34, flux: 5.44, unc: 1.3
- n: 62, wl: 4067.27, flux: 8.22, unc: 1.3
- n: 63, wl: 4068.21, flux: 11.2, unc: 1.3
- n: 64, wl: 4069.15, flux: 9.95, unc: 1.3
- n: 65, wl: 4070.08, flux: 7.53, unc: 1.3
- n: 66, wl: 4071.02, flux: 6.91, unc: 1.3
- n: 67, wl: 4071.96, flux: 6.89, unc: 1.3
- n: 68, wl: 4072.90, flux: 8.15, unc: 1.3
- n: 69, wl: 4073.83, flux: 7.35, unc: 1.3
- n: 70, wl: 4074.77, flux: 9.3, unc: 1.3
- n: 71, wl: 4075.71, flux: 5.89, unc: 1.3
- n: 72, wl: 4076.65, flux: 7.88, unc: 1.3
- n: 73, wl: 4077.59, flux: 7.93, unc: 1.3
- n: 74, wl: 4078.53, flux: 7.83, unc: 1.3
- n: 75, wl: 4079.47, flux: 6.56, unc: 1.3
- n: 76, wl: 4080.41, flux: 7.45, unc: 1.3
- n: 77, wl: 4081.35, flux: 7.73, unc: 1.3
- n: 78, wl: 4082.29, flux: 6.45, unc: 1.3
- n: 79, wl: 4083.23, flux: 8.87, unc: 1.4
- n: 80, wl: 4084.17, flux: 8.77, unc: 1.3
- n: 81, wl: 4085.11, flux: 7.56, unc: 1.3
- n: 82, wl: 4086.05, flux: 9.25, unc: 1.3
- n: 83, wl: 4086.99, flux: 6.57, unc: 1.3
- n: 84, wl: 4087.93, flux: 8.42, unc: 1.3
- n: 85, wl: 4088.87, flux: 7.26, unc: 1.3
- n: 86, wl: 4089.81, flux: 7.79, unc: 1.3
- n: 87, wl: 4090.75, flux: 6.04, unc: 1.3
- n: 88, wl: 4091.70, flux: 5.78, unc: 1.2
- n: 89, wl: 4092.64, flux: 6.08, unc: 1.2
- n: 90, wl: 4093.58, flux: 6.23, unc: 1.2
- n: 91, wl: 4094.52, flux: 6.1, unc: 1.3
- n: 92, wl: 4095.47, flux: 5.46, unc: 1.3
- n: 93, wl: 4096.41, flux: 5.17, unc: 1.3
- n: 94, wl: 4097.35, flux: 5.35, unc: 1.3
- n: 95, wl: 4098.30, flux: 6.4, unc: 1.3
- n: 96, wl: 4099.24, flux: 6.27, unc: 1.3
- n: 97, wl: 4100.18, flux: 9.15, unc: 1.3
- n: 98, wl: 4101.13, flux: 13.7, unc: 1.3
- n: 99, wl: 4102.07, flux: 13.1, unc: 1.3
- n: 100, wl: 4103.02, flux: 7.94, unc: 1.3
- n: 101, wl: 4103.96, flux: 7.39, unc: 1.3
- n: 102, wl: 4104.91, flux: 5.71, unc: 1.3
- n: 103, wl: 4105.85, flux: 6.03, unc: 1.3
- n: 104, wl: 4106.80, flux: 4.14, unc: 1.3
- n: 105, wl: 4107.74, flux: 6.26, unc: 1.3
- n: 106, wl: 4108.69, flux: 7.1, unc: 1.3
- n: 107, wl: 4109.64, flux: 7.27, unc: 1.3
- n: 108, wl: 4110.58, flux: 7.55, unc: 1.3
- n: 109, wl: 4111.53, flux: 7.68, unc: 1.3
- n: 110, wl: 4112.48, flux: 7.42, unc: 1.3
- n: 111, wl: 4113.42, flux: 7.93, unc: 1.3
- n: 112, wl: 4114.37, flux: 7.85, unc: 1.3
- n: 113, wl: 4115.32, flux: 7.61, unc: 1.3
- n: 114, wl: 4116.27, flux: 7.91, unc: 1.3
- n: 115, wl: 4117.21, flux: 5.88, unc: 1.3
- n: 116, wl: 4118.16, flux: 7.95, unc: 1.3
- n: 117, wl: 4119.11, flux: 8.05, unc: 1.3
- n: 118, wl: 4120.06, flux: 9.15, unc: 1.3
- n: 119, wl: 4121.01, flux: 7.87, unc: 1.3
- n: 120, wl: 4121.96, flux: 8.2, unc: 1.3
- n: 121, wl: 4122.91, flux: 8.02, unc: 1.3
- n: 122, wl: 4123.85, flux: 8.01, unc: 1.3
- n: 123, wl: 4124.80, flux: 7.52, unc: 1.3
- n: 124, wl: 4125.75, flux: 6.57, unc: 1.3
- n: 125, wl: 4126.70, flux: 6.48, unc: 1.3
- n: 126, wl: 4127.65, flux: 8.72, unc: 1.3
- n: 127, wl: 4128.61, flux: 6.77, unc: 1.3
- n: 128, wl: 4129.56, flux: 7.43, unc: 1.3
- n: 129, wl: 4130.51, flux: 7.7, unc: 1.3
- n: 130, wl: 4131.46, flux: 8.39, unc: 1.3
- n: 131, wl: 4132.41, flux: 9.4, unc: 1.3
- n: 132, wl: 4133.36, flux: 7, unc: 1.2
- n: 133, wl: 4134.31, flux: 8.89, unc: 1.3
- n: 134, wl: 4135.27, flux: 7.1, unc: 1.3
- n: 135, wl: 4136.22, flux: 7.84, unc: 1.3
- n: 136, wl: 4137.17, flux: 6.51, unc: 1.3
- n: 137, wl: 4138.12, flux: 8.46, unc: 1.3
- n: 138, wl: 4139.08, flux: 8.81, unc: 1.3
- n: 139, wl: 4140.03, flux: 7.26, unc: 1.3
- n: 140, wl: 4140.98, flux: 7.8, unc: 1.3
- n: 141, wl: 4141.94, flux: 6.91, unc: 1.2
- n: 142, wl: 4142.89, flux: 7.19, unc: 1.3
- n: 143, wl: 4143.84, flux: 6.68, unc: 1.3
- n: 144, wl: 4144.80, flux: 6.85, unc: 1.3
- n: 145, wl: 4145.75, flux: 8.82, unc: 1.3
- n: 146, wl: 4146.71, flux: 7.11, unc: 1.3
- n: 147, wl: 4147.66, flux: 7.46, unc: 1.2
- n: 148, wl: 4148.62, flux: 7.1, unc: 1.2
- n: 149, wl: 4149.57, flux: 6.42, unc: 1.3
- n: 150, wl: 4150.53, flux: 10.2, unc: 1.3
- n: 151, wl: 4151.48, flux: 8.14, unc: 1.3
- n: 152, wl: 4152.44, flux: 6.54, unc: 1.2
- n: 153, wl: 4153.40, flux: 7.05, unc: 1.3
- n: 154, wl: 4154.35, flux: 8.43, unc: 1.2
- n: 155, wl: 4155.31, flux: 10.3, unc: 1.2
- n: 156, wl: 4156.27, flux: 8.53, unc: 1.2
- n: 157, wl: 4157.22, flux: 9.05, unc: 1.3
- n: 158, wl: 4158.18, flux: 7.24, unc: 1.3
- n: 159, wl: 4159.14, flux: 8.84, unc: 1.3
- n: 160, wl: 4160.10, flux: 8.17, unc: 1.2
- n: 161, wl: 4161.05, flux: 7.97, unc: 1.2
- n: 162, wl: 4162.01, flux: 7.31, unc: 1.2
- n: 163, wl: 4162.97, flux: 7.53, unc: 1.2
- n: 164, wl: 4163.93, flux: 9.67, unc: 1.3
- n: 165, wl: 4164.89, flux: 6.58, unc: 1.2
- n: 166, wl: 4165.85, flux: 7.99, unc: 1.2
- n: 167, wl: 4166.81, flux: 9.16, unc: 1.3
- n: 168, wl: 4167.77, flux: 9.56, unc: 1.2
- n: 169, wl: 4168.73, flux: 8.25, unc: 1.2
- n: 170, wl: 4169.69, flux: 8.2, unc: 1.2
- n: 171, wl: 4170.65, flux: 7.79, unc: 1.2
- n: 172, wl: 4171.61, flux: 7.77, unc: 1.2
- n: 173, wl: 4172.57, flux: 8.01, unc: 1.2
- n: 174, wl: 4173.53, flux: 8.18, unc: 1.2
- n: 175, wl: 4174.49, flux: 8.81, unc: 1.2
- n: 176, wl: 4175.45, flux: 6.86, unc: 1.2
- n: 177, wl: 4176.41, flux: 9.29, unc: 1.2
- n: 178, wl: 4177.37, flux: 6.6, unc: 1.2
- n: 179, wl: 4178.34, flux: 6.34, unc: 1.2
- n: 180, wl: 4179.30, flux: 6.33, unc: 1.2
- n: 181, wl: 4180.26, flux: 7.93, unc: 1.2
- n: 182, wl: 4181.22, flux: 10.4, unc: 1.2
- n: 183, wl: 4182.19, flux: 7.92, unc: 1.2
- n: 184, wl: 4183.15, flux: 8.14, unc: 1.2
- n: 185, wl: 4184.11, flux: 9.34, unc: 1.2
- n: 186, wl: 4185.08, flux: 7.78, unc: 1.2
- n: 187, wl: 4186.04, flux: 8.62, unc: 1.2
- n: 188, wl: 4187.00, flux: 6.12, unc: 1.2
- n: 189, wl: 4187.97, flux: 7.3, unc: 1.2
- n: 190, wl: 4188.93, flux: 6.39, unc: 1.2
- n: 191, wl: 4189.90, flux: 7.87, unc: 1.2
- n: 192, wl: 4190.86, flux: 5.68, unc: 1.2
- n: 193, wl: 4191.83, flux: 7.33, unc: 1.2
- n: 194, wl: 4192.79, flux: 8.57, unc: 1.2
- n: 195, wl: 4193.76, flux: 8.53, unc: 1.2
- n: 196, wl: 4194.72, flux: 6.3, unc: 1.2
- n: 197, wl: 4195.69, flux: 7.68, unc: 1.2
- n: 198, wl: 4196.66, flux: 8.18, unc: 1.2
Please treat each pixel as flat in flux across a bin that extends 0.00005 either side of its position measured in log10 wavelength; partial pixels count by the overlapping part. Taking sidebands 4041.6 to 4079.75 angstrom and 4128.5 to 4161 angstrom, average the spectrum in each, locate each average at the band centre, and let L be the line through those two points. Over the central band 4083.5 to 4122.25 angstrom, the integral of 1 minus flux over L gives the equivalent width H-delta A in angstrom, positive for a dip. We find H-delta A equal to 2.8 angstrom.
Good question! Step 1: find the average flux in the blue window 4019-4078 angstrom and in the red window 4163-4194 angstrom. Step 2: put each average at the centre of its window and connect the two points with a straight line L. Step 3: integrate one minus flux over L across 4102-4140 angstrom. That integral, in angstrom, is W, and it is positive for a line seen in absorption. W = 2.01 angstrom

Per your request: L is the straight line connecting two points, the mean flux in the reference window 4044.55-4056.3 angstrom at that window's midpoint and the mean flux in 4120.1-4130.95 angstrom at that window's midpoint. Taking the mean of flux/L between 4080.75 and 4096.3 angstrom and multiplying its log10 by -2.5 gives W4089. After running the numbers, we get 0.15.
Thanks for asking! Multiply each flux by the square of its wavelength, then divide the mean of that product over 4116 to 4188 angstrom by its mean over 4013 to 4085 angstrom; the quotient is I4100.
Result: 1.03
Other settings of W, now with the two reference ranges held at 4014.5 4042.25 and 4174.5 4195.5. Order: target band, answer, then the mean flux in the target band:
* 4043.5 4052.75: -0.3 angstrom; 8.3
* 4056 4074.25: 0.3 angstrom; 7.92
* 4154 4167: -1.0 angstrom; 8.32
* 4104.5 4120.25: 1.5 angstrom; 7.12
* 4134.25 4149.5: 0.6 angstrom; 7.48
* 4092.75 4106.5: 1.0 angstrom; 7.35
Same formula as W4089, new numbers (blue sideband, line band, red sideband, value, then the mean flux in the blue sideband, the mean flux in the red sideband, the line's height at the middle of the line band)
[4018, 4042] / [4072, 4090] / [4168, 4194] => 0.04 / 8.16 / 7.8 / 8.04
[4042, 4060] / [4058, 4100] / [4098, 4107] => 0.11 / 8.34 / 8.13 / 8.23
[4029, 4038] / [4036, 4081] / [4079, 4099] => -0.14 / 7.31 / 6.91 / 7.13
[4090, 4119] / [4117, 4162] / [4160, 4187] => -0.03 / 7.17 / 8.06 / 7.62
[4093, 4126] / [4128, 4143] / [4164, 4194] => -0.02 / 7.43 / 7.88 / 7.6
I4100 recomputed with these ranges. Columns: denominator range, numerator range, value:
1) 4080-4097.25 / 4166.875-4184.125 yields 1.20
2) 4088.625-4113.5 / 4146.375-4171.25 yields 1.17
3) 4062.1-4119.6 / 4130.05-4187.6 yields 1.09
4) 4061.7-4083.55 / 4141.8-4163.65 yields 1.04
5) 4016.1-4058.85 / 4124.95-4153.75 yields 0.97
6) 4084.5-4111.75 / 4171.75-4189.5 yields 1.13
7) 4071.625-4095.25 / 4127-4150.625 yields 1.07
